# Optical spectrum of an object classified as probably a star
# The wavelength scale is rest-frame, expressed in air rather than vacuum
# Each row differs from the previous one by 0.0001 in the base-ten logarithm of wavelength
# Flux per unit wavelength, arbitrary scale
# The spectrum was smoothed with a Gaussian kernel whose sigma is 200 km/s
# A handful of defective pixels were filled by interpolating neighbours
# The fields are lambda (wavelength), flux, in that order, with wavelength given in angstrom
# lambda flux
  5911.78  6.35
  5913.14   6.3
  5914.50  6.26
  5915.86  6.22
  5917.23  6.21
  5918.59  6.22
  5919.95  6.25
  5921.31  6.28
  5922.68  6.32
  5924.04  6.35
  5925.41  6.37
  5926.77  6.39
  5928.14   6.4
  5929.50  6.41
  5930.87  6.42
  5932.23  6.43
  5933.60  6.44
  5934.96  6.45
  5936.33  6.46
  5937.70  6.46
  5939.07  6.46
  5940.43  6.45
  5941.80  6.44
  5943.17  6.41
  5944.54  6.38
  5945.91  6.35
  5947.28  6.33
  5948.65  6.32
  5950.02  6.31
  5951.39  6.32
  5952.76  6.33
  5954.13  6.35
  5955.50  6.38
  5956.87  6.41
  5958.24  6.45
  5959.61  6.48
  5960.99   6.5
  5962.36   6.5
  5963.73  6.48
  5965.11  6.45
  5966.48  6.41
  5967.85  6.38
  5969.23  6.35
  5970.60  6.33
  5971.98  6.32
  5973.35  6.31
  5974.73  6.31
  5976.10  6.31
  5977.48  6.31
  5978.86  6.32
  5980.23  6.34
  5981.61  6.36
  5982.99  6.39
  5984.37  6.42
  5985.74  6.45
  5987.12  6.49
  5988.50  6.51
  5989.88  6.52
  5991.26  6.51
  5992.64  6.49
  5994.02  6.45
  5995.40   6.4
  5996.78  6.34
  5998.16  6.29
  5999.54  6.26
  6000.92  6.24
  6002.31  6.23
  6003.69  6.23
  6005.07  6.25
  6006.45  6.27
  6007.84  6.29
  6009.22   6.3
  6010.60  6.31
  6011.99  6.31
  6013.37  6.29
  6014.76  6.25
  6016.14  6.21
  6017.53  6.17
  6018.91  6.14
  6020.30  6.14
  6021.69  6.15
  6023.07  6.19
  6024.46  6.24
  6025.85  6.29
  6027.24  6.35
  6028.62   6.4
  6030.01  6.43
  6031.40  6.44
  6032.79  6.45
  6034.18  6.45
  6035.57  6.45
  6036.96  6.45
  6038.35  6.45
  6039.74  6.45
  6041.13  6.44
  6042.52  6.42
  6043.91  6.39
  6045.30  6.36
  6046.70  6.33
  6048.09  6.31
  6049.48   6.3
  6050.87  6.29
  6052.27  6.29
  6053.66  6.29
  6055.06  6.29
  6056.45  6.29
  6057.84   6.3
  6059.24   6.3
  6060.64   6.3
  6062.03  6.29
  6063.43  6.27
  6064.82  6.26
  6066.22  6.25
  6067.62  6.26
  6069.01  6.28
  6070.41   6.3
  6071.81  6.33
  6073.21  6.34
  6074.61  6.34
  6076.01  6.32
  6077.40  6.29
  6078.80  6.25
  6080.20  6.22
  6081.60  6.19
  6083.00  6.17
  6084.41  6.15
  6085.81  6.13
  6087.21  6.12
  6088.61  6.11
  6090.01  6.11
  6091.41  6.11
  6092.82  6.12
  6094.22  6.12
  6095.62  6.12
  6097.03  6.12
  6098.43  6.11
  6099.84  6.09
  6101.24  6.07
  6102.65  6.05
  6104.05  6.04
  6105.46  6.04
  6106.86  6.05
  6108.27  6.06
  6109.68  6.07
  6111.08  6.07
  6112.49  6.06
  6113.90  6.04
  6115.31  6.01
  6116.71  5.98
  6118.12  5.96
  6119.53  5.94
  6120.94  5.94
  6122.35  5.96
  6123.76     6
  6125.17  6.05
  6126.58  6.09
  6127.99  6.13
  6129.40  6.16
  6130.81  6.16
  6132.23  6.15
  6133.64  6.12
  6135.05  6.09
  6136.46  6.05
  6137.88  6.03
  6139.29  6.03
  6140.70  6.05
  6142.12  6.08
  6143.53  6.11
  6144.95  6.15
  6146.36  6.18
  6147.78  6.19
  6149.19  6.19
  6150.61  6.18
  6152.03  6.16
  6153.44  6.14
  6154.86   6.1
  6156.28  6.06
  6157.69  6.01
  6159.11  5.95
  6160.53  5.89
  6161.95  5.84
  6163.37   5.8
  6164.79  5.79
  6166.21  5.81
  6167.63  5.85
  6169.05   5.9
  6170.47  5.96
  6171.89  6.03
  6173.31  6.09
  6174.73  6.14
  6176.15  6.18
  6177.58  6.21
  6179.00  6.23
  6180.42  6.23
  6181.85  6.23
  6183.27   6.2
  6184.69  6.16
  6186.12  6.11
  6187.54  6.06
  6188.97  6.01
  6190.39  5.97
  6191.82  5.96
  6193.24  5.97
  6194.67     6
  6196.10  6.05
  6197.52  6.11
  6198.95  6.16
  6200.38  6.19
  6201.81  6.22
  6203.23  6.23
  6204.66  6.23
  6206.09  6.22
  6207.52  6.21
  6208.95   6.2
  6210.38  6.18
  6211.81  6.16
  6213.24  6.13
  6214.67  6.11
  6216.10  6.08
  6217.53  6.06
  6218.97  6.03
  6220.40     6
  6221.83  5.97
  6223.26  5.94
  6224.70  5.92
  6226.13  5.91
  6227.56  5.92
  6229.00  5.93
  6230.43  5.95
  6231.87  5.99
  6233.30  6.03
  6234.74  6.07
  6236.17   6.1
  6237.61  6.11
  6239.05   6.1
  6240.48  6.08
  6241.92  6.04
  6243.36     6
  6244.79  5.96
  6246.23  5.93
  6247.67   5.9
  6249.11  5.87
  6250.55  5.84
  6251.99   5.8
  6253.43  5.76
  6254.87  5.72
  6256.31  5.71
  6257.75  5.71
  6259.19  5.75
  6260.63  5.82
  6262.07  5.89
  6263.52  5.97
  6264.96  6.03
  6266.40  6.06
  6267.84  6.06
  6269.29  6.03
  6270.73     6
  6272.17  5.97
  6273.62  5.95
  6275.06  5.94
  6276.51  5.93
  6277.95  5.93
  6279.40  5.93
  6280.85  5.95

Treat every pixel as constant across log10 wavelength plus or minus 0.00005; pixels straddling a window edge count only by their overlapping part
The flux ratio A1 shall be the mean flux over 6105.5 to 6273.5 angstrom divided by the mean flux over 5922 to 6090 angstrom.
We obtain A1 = 0.95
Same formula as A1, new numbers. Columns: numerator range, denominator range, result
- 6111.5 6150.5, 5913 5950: 0.95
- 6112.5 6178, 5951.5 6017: 0.95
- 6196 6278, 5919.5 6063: 0.94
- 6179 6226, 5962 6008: 0.96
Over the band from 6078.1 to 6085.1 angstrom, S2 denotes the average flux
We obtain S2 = 6.19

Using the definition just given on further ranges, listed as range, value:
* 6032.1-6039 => 6.45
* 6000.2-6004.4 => 6.23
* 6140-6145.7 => 6.1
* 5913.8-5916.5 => 6.25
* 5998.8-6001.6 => 6.26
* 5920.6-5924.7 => 6.32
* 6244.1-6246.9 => 5.94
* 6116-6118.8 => 5.98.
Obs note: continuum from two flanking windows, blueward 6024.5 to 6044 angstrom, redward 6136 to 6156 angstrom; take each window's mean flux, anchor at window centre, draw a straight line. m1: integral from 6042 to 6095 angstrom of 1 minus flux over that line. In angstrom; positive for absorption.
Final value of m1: 0.6 angstrom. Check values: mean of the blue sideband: 6.41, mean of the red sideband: 6.11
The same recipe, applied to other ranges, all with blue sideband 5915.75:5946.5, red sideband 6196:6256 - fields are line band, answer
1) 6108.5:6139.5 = 0.5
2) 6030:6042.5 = -0.4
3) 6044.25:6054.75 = -0.1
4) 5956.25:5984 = -0.2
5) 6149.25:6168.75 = 0.4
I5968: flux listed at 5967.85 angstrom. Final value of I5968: 6.38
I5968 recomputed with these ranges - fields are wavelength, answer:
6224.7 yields 5.92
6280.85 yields 5.95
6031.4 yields 6.44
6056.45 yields 6.29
